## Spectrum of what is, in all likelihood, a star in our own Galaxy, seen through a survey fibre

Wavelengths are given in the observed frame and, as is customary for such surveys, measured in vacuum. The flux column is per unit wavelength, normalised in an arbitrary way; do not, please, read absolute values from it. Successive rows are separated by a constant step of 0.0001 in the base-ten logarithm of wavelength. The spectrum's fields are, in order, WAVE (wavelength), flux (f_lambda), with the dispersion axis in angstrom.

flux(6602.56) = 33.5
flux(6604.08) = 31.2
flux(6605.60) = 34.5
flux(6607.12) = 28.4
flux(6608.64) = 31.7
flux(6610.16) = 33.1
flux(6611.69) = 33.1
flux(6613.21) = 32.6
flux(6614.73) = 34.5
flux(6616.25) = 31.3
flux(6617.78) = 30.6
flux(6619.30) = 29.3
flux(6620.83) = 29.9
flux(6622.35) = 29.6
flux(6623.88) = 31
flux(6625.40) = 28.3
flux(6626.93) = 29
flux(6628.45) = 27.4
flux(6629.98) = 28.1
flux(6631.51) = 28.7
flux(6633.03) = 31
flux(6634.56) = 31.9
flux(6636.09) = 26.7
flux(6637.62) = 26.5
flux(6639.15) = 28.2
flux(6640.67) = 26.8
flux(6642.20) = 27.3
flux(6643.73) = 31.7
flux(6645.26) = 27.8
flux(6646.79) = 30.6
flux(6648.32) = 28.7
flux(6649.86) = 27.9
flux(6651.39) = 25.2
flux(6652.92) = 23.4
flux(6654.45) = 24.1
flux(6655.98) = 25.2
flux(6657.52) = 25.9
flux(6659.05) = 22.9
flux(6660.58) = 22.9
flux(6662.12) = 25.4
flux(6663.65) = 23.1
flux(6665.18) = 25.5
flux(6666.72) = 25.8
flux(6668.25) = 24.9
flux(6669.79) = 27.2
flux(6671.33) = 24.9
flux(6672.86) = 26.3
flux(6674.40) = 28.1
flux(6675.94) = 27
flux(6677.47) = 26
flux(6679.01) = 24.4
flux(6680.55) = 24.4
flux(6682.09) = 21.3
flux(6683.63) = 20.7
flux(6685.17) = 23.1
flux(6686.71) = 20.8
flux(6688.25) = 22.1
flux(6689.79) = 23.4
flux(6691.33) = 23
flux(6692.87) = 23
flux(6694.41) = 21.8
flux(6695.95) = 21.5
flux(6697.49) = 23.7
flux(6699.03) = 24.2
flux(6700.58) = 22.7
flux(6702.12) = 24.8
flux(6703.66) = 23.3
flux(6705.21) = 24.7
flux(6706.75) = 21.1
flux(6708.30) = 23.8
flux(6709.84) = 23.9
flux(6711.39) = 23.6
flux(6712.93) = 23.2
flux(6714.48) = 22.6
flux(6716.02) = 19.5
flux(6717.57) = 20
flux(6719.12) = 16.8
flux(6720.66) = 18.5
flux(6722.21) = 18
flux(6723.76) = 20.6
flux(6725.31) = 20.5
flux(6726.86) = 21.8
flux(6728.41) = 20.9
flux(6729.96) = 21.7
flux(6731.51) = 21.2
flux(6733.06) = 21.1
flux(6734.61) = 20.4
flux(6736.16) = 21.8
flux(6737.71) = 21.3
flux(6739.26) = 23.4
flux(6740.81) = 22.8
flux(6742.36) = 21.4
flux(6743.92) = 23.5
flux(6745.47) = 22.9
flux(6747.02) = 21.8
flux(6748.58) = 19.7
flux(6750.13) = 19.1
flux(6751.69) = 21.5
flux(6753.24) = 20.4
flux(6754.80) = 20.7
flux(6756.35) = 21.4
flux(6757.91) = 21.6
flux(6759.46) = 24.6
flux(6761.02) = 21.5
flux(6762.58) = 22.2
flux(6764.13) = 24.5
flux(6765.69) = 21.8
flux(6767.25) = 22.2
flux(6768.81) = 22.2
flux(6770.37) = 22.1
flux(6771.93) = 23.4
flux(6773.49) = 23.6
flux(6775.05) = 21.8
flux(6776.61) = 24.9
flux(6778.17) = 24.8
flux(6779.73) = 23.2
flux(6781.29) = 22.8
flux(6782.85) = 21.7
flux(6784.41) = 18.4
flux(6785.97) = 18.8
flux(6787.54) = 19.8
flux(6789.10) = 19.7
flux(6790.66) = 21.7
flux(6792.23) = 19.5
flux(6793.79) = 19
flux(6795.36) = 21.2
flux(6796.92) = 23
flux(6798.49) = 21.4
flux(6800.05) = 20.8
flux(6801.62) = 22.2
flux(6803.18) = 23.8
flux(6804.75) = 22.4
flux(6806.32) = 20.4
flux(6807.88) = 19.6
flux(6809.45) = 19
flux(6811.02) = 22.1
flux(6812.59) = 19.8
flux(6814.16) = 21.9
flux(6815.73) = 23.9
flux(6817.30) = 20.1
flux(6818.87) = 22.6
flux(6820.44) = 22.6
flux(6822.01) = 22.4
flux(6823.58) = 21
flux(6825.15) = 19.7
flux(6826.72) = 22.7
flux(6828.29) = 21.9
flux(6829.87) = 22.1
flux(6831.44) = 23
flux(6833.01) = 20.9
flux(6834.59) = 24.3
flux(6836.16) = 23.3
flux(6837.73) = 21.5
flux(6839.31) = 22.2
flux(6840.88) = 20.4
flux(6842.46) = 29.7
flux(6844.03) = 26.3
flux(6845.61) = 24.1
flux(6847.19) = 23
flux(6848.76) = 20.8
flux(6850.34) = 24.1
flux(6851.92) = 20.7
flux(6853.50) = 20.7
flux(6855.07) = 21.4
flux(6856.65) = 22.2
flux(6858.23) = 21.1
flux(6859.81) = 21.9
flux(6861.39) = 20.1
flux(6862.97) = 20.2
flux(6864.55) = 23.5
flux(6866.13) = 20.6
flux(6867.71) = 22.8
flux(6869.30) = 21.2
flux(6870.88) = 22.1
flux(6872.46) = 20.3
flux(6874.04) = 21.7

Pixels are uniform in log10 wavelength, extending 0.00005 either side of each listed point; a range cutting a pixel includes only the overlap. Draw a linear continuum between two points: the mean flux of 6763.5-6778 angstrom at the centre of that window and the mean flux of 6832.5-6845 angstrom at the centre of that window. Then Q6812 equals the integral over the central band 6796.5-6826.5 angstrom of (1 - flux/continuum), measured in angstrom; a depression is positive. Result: 2.4 angstrom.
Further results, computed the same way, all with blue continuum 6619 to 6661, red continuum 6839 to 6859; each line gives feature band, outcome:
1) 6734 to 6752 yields 2.6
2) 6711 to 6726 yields 3.3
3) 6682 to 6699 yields 2.7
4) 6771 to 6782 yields 0.5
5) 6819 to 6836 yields 0.9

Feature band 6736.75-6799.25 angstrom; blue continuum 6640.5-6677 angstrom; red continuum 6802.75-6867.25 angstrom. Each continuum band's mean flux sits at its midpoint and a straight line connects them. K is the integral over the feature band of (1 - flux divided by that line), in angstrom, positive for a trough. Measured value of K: 4.85 angstrom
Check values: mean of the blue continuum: 26.2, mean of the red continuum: 22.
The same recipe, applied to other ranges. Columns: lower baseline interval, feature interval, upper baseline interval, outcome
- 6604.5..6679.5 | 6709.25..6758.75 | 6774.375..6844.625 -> 6.99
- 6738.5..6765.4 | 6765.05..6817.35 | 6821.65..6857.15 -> 1.49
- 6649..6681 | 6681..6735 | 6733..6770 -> 3.99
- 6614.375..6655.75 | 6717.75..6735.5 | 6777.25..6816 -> 3.10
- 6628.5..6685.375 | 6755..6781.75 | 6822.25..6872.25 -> 1.20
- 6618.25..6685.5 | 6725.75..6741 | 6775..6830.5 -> 1.47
